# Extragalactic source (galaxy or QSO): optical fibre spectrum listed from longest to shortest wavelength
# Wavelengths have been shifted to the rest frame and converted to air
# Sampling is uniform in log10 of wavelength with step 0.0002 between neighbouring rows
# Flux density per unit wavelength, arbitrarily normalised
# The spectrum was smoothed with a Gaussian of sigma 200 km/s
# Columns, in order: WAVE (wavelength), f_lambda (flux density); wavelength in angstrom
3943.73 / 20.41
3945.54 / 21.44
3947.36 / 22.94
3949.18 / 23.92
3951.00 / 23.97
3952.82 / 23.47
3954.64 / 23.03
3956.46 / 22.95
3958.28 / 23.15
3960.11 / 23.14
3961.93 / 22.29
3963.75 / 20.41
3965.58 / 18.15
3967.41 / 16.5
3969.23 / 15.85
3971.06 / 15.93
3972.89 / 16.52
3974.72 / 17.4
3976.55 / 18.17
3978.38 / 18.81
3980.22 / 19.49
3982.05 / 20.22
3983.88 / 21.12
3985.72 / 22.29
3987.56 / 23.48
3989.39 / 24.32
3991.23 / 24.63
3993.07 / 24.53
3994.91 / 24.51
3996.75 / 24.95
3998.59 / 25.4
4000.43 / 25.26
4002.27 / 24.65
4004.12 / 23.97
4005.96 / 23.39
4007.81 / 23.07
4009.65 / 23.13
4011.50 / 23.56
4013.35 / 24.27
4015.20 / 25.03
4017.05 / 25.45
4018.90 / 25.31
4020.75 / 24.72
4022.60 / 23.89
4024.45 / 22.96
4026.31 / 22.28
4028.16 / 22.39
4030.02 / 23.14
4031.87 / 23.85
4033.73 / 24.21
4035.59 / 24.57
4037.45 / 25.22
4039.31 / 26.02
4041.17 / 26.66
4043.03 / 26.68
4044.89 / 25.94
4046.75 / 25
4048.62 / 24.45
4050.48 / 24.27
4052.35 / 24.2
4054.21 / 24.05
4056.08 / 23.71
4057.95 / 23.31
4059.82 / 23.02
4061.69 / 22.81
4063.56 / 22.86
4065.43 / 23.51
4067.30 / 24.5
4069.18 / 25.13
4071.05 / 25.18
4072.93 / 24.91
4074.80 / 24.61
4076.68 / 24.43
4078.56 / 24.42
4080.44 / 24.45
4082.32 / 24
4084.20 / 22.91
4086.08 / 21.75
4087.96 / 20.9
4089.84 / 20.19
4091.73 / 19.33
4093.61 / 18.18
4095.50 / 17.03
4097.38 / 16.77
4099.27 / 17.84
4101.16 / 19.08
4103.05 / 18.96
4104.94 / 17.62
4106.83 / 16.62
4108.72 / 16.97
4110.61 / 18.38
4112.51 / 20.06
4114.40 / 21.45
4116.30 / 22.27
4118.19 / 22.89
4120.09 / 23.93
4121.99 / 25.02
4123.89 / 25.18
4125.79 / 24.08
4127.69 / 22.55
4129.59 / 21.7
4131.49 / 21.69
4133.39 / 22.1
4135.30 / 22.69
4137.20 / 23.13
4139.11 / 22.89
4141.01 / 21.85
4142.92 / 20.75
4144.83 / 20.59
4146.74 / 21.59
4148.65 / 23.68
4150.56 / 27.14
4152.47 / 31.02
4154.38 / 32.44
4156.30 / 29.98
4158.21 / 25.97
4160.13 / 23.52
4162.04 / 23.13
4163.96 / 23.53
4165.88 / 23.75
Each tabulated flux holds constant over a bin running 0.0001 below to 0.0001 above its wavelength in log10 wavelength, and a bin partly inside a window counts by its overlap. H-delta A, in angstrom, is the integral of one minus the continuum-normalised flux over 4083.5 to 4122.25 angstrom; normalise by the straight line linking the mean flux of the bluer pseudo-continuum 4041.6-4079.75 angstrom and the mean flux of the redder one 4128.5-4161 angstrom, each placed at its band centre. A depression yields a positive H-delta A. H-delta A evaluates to 7.21 angstrom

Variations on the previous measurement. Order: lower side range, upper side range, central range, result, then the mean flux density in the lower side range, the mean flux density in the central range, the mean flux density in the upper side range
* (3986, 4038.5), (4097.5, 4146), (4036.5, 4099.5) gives -1.66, 24.1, 23.2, 21.1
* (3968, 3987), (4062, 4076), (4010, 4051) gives -4.88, 18.6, 24.5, 24.3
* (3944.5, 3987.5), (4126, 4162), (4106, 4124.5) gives 1.85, 20.5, 21.2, 24.2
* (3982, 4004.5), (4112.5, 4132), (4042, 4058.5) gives -0.82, 23.9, 24.7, 23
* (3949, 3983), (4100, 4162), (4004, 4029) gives -3.48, 20.1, 23.8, 22.7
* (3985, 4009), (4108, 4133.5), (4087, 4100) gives 2.26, 24.2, 18.6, 22.1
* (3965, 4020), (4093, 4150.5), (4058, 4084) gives -3.22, 22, 24.1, 21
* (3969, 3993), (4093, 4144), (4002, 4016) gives -2.45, 20.1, 23.8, 20.8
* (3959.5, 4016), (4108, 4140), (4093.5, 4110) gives 3.33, 21.8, 17.7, 22.2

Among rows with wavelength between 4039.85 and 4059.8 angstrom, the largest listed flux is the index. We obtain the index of 26.68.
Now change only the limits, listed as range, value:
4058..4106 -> 25.18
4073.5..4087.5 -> 24.61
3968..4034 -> 25.45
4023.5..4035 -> 24.21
